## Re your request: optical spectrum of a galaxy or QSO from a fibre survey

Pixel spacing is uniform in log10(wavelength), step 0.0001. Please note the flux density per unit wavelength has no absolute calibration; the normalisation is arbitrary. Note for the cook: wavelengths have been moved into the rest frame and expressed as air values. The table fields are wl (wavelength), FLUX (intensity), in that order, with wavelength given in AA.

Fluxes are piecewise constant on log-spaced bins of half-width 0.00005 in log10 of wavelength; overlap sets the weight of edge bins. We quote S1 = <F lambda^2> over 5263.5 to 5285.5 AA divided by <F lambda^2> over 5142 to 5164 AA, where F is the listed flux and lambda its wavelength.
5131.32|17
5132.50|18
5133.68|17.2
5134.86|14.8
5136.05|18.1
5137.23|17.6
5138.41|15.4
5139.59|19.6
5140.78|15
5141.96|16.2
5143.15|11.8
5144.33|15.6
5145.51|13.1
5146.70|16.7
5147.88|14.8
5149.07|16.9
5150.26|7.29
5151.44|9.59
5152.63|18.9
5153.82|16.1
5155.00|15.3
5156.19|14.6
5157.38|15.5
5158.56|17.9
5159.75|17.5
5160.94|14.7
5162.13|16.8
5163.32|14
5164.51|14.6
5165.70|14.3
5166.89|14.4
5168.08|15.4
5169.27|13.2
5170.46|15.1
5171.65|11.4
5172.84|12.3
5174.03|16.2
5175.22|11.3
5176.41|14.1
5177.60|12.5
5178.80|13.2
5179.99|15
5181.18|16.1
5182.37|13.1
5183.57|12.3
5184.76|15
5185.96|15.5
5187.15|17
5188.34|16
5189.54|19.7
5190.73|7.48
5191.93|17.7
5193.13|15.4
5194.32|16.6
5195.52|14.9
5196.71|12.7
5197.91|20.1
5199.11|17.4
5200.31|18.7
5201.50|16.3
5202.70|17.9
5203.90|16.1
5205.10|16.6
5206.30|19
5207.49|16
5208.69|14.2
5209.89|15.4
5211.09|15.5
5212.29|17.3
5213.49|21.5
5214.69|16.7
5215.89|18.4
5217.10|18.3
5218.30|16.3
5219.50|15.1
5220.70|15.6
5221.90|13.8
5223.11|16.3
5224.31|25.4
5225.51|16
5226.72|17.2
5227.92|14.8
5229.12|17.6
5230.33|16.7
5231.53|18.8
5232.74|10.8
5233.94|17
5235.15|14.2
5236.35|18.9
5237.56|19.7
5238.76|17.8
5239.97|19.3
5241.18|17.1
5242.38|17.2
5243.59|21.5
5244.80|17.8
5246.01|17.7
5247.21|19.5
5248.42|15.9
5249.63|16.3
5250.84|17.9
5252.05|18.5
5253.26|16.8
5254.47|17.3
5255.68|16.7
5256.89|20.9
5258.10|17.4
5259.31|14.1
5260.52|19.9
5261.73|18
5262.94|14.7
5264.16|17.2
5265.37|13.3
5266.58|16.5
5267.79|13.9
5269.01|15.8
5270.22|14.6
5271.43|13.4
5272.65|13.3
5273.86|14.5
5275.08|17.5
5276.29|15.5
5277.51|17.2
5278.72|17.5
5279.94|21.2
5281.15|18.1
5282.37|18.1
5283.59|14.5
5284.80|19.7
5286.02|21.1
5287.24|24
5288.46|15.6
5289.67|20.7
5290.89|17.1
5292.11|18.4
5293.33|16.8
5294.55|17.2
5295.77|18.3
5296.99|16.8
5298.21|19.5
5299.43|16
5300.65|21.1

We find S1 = 1.1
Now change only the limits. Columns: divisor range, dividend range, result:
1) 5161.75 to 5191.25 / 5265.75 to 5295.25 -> 1.25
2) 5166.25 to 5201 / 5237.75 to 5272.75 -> 1.18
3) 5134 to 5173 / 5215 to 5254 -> 1.19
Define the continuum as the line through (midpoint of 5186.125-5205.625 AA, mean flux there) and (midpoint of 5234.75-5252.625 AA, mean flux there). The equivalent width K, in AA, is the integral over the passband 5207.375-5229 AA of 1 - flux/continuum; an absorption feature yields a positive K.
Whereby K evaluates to 0.2 AA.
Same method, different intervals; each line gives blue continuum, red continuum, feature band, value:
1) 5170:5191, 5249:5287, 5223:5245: -2.5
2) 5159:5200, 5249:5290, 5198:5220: -2.2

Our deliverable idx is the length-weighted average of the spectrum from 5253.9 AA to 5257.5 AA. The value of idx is 18.3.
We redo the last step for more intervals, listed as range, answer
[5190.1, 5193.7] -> 13.6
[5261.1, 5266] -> 15.8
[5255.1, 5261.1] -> 17.8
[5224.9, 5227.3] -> 16.6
